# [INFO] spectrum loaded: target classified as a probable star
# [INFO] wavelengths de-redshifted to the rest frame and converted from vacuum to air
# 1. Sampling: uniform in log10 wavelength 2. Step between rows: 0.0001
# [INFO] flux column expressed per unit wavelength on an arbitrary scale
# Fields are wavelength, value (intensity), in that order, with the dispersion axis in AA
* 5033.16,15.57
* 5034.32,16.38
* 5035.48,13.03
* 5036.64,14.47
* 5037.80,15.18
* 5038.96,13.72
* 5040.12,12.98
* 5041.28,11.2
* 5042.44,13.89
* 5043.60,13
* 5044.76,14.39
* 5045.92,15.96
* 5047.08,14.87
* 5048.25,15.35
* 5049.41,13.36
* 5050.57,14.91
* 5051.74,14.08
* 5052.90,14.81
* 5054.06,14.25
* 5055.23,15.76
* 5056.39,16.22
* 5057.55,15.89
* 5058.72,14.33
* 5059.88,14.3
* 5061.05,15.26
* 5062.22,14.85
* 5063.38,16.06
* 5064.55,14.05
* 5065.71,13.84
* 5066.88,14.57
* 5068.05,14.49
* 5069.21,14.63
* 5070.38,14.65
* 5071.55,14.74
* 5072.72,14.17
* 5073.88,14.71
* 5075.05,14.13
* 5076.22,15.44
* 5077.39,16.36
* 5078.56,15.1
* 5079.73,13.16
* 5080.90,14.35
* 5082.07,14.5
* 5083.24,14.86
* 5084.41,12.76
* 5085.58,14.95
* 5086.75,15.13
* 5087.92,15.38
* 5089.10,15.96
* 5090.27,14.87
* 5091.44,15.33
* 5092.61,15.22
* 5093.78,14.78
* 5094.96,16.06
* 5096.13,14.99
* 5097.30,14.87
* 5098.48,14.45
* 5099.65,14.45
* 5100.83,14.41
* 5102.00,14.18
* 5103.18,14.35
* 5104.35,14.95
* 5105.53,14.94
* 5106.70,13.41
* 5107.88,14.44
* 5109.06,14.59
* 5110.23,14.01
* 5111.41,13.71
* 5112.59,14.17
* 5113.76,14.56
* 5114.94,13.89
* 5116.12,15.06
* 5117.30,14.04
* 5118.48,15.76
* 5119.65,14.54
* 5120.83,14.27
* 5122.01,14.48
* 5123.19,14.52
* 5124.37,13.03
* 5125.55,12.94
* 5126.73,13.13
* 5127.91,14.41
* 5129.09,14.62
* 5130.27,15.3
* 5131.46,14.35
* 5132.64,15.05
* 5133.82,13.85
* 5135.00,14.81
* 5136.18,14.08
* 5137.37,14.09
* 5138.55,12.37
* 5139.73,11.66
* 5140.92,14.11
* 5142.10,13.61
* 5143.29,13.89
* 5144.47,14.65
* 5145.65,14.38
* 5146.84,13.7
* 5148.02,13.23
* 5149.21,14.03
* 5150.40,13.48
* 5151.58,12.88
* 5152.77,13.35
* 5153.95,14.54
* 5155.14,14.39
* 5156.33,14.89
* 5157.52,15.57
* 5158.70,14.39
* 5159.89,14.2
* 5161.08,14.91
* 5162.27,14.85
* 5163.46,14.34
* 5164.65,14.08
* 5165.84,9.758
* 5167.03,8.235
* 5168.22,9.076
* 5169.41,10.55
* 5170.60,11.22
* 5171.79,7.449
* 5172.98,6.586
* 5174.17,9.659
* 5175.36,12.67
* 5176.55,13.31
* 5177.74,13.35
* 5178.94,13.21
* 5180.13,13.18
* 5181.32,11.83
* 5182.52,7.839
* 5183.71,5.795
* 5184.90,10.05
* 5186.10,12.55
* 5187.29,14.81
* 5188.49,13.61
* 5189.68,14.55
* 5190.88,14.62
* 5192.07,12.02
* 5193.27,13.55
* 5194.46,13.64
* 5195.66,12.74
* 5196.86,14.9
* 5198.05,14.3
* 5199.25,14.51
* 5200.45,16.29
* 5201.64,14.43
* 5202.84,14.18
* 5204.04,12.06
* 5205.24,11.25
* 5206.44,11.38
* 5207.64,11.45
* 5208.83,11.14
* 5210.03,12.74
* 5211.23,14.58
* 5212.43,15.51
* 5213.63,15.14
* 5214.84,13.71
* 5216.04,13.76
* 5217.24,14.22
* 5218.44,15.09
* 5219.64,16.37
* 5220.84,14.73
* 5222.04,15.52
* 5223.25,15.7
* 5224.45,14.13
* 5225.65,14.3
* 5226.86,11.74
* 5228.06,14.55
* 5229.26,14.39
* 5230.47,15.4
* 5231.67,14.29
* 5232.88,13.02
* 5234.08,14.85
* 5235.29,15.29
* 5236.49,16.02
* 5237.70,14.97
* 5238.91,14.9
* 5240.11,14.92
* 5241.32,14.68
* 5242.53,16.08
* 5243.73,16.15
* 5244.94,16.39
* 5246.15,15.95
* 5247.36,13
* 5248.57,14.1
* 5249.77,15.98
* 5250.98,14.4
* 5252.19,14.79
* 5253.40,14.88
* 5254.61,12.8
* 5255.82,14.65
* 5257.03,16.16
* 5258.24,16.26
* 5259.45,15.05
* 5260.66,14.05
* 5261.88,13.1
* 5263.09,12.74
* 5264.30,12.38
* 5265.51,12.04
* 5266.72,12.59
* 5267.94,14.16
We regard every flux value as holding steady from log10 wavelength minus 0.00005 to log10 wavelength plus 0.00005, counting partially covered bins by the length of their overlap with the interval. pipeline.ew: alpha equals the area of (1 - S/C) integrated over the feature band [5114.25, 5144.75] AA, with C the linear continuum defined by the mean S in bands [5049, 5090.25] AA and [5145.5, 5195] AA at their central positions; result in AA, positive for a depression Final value -1.6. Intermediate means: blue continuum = 14.7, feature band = 14.1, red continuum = 12.5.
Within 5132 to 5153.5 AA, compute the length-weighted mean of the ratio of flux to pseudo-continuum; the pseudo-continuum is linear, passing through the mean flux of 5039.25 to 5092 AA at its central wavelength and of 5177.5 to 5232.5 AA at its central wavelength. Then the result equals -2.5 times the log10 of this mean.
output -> 0.02 mag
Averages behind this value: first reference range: 14.6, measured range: 13.7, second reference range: 13.5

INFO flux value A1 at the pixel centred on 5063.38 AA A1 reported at 16.06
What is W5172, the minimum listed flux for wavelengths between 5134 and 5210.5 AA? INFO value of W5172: 5.795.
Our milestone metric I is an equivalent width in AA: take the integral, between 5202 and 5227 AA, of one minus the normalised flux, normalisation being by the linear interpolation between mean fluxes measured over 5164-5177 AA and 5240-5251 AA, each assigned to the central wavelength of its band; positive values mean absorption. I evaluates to -1.2 AA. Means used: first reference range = 10.2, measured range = 13.8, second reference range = 15.2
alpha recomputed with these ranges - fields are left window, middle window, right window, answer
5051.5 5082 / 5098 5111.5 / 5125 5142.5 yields -0.06 AA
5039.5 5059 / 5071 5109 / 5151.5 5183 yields -2.95 AA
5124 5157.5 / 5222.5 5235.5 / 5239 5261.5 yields 0.41 AA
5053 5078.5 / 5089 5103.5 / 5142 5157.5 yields -0.32 AA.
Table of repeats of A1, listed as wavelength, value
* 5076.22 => 15.44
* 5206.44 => 11.38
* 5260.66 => 14.05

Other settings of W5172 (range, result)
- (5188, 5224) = 11.14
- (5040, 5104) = 11.2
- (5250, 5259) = 12.8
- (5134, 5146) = 11.66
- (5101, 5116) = 13.41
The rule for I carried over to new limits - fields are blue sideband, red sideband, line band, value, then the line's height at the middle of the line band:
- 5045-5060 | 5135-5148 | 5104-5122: -0.42 AA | 14.1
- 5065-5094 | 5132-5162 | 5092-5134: -0.21 AA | 14.4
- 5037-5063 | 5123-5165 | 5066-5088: -0.37 AA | 14.4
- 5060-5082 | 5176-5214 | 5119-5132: -0.22 AA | 13.9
